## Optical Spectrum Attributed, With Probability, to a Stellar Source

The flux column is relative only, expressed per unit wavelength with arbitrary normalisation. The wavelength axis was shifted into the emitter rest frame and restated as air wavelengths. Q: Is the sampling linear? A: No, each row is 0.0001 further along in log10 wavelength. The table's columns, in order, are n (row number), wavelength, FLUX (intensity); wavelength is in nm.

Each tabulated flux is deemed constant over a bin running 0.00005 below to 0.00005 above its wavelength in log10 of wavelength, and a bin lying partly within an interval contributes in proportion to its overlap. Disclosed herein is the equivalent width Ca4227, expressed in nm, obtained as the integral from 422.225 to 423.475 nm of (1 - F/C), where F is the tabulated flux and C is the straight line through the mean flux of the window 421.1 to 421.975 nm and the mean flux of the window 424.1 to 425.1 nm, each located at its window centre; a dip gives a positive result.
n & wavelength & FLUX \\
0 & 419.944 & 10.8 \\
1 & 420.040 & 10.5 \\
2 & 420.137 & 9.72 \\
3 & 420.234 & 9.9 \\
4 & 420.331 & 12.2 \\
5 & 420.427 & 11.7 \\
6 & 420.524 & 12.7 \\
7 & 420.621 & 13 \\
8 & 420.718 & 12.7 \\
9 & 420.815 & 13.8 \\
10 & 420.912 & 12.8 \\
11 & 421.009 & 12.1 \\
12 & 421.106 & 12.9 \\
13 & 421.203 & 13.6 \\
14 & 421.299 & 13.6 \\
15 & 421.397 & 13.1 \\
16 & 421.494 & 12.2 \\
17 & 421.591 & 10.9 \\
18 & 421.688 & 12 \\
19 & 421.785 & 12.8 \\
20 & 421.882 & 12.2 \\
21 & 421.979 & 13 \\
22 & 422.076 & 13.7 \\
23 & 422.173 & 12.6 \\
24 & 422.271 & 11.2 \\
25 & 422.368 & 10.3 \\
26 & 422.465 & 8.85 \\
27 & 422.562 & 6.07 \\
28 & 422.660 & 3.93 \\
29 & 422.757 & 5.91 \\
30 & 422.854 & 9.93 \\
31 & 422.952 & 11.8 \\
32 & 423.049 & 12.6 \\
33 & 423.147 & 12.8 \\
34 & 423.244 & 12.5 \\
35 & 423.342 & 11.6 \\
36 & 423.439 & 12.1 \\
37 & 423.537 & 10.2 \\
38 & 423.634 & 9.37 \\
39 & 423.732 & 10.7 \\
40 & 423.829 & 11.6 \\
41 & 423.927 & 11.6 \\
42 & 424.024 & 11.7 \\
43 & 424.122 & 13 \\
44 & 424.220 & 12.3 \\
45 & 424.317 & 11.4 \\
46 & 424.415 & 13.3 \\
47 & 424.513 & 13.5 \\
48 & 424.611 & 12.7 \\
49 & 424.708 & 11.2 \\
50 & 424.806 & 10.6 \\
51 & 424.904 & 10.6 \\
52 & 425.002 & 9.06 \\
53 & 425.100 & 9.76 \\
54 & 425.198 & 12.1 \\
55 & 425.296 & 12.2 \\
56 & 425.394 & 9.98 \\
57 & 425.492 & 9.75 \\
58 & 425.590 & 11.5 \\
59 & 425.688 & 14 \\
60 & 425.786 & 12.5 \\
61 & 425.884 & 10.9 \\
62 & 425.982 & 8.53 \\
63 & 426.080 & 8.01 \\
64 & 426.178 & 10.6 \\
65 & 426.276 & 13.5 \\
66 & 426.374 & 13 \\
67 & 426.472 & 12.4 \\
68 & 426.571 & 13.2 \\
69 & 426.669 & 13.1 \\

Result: 0.228 nm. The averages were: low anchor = 12.6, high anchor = 11.6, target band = 9.95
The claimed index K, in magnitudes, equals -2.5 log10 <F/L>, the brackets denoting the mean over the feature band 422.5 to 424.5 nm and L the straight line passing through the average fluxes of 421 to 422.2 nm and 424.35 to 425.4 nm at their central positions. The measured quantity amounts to 0.11 mag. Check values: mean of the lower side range 12.7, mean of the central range 10.8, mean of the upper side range 11.4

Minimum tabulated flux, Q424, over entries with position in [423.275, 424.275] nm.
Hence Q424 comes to 9.37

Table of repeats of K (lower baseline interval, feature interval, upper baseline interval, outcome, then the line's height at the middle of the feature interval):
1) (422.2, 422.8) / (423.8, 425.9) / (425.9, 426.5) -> -0.18 mag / 9.85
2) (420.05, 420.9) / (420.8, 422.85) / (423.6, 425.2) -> 0.05 mag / 11.8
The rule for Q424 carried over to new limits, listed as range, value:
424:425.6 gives 9.06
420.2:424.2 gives 3.93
